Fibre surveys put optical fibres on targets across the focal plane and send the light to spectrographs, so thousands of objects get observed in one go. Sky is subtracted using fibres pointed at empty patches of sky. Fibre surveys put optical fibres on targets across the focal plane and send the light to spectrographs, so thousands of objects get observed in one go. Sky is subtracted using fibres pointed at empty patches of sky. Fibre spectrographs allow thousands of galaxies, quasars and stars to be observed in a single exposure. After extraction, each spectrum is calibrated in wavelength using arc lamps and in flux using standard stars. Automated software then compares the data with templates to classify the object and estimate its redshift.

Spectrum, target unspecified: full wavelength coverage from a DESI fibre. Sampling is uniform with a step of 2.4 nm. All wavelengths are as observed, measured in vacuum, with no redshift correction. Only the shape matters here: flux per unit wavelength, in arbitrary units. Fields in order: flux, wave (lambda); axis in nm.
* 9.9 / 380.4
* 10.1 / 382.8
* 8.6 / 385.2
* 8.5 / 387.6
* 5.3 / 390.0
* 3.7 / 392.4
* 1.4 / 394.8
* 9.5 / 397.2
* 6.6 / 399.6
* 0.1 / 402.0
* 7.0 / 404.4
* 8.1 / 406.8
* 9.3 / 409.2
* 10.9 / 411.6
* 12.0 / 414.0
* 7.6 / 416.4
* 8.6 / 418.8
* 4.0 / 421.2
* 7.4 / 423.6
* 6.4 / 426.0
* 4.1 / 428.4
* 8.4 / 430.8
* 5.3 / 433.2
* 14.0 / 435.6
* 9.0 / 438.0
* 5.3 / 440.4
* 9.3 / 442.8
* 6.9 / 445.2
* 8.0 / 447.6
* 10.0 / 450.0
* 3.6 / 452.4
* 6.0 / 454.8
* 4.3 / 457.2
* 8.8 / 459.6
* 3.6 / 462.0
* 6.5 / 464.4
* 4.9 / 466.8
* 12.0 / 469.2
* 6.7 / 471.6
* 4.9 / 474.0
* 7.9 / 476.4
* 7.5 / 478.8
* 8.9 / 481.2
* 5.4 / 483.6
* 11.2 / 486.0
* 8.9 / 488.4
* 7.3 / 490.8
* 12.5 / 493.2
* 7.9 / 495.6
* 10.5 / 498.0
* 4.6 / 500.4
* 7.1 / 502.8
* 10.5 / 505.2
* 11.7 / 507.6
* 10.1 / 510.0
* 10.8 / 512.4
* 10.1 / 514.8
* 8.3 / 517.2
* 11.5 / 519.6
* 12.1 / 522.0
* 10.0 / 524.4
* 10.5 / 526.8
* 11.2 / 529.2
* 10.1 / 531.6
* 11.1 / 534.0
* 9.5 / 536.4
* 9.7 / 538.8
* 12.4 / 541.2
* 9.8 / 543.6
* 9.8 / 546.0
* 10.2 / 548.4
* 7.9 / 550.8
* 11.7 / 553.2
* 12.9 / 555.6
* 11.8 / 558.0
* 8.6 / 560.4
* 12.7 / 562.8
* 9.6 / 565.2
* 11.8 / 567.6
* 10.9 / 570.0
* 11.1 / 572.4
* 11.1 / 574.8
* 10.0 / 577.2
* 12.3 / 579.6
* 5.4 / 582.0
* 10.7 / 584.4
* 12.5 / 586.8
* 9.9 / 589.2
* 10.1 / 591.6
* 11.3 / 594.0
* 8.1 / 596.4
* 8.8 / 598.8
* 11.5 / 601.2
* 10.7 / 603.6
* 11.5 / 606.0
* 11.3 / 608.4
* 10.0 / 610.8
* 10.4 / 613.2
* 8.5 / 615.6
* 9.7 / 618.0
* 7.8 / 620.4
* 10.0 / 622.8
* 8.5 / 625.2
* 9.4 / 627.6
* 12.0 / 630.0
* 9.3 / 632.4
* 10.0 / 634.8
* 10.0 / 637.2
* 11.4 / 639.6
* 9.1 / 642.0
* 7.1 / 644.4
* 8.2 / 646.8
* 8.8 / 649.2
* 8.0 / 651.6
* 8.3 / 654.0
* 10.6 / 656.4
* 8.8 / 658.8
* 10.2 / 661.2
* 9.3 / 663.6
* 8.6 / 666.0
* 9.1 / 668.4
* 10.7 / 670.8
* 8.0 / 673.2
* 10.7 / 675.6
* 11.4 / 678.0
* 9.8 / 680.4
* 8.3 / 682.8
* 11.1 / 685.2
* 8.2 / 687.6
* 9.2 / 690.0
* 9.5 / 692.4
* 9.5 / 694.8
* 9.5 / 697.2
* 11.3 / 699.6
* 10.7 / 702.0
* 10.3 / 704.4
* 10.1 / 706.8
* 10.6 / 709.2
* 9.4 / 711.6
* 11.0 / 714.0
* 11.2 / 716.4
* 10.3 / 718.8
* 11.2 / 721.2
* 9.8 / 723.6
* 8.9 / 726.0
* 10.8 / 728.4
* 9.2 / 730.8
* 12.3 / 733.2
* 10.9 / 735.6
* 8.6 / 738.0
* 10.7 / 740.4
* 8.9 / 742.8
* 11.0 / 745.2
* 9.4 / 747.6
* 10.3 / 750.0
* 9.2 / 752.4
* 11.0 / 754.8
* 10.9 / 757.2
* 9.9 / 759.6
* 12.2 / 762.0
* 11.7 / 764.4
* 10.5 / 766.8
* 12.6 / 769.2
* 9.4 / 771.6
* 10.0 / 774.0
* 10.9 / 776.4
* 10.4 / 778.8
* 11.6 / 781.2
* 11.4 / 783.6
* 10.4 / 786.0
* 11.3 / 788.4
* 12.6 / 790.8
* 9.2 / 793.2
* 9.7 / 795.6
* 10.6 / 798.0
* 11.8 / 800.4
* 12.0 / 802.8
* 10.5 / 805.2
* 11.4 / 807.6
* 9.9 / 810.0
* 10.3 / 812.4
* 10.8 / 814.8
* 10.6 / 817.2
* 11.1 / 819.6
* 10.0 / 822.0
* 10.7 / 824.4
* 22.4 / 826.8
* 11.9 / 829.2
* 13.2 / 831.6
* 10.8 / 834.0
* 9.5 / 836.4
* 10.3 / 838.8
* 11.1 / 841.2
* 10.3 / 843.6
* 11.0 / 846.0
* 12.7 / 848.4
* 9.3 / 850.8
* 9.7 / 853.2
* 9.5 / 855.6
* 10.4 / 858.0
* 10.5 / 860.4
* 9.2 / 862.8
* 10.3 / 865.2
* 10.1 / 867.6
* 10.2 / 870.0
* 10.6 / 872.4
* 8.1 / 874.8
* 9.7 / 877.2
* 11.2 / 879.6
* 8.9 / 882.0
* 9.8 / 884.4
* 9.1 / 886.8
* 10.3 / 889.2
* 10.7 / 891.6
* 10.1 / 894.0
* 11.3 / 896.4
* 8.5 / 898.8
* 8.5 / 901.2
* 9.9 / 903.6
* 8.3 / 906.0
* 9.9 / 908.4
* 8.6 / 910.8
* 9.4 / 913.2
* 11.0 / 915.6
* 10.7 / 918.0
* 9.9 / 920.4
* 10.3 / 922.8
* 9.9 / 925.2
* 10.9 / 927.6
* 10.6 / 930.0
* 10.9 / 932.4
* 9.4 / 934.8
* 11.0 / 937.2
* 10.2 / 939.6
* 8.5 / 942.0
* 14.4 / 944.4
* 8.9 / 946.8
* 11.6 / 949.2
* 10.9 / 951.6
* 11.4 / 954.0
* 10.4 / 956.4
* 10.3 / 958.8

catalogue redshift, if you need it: 0.261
